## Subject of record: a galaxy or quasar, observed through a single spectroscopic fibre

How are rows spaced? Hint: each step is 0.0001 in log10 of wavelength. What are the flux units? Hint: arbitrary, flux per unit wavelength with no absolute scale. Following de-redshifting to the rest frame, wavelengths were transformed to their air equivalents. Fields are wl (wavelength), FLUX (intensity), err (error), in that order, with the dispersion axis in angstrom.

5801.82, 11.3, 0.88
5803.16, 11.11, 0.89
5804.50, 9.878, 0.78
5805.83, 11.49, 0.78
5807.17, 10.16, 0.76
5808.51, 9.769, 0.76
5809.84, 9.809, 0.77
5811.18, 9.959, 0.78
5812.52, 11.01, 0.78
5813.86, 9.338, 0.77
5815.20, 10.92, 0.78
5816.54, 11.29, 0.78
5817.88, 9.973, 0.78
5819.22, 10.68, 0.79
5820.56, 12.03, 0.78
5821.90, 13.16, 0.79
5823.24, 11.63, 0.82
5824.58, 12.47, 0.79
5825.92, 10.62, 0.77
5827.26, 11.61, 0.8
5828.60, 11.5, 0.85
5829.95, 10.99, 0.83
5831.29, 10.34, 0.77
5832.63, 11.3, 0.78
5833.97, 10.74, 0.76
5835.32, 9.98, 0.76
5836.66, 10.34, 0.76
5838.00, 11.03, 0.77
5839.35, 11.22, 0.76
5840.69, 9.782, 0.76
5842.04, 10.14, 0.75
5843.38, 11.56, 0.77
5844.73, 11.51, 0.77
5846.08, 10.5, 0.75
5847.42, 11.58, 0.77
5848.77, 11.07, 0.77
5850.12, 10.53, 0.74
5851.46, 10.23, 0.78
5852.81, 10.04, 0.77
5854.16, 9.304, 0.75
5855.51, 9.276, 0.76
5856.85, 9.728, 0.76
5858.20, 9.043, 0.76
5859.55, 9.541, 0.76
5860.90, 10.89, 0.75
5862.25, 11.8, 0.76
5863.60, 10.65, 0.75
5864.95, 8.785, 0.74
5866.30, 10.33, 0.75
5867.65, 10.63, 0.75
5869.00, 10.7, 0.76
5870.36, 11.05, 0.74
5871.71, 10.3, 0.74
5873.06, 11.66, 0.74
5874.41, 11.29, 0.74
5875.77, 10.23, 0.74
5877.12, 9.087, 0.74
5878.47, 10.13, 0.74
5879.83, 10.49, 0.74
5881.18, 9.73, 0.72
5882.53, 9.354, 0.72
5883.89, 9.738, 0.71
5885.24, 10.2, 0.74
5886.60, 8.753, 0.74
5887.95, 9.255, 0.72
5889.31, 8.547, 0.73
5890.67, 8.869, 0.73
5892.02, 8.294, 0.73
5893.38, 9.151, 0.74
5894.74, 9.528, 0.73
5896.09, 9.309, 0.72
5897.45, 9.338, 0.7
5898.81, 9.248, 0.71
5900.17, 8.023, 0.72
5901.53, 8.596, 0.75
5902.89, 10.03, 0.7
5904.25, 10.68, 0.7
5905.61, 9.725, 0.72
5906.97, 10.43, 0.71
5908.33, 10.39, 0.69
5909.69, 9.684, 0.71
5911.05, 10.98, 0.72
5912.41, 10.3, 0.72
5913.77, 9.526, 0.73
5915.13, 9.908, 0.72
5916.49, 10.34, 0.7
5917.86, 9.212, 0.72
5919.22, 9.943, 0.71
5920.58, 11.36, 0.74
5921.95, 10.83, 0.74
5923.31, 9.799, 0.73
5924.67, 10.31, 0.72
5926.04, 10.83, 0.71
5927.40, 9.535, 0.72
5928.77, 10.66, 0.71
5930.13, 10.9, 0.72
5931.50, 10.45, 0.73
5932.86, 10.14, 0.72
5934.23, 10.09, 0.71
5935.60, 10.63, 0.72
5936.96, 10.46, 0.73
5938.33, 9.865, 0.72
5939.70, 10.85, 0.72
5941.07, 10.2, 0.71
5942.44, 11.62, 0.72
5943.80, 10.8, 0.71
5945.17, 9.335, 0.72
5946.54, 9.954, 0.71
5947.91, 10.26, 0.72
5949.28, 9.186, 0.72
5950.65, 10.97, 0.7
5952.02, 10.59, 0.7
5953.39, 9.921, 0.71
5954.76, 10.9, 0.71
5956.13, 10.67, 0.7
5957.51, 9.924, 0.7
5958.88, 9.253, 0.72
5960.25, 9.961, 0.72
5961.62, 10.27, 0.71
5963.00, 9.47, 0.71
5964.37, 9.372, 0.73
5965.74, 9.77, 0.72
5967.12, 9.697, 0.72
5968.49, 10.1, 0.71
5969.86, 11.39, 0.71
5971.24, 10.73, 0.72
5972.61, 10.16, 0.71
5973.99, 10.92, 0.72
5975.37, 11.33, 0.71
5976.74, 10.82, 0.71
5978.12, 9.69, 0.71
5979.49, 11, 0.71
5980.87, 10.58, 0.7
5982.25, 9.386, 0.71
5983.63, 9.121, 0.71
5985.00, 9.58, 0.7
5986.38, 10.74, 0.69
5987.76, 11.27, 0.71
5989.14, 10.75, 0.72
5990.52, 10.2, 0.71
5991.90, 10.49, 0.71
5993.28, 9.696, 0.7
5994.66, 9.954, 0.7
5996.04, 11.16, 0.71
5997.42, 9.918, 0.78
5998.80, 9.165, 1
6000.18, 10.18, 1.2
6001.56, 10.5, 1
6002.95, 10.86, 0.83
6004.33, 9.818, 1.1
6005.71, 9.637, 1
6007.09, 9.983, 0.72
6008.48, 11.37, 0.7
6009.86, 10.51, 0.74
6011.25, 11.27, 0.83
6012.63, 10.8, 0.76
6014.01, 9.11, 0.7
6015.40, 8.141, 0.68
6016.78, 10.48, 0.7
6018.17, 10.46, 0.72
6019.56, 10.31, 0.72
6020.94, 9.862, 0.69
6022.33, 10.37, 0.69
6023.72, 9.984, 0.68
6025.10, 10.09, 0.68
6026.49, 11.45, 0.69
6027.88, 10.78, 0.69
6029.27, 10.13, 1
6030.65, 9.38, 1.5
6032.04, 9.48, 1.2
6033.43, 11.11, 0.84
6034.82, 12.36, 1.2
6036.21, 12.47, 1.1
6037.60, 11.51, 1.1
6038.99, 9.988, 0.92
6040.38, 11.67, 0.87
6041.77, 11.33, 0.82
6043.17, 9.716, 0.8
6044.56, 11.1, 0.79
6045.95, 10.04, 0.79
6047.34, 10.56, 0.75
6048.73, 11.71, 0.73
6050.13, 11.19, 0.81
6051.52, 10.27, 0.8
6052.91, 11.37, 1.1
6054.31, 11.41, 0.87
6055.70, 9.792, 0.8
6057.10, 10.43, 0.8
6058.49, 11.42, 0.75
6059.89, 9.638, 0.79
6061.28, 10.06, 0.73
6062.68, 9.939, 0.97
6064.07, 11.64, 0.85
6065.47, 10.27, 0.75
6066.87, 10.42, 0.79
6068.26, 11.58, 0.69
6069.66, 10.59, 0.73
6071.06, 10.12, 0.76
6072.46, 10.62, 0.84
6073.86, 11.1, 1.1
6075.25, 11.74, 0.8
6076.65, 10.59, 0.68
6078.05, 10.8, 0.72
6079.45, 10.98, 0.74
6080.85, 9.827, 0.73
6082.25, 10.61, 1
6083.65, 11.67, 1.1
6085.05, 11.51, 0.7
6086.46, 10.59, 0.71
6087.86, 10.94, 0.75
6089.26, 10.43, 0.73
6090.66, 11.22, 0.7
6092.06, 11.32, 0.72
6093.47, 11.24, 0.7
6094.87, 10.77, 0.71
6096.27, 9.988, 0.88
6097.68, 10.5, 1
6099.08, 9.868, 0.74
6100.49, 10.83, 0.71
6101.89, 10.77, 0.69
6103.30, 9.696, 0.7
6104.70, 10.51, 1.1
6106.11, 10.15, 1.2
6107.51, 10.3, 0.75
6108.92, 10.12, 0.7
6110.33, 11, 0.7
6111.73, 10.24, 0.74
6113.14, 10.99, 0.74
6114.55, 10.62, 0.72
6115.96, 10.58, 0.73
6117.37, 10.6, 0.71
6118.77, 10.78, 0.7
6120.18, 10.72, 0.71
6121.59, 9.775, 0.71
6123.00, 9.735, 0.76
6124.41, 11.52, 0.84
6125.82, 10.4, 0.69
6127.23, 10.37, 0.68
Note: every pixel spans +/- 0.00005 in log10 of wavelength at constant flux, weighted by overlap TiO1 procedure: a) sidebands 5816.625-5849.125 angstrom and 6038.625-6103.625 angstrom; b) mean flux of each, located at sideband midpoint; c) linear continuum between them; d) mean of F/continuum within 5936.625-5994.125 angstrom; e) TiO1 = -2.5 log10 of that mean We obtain 0.06 mag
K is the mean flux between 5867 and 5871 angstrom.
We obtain 10.8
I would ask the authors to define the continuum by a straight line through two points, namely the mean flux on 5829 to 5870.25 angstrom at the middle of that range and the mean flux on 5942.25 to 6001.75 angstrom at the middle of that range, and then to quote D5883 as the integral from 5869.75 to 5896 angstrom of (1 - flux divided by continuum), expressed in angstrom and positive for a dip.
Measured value 1.6 angstrom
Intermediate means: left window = 10.5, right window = 10.2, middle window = 9.76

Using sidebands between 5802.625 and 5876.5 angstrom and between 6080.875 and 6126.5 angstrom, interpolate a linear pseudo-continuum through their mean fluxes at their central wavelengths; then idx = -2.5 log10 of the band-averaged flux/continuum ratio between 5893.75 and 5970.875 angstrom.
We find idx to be 0.06 mag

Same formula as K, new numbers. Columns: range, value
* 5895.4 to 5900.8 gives 8.99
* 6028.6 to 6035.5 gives 10.5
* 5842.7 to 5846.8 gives 11.2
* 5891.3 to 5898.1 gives 9.13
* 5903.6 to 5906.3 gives 10.2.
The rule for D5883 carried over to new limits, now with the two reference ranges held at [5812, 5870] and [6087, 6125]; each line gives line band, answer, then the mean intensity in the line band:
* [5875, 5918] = 4.3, 9.6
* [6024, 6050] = -0.6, 10.8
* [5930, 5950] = 0.6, 10.3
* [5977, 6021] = 1.7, 10.2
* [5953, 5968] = 1.0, 9.93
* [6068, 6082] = -0.2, 10.8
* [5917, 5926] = 0.3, 10.3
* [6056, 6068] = 0.1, 10.5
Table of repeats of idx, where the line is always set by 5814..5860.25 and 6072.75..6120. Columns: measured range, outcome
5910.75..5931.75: 0.045 mag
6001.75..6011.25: 0.029 mag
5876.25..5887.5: 0.110 mag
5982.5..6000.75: 0.058 mag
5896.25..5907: 0.139 mag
